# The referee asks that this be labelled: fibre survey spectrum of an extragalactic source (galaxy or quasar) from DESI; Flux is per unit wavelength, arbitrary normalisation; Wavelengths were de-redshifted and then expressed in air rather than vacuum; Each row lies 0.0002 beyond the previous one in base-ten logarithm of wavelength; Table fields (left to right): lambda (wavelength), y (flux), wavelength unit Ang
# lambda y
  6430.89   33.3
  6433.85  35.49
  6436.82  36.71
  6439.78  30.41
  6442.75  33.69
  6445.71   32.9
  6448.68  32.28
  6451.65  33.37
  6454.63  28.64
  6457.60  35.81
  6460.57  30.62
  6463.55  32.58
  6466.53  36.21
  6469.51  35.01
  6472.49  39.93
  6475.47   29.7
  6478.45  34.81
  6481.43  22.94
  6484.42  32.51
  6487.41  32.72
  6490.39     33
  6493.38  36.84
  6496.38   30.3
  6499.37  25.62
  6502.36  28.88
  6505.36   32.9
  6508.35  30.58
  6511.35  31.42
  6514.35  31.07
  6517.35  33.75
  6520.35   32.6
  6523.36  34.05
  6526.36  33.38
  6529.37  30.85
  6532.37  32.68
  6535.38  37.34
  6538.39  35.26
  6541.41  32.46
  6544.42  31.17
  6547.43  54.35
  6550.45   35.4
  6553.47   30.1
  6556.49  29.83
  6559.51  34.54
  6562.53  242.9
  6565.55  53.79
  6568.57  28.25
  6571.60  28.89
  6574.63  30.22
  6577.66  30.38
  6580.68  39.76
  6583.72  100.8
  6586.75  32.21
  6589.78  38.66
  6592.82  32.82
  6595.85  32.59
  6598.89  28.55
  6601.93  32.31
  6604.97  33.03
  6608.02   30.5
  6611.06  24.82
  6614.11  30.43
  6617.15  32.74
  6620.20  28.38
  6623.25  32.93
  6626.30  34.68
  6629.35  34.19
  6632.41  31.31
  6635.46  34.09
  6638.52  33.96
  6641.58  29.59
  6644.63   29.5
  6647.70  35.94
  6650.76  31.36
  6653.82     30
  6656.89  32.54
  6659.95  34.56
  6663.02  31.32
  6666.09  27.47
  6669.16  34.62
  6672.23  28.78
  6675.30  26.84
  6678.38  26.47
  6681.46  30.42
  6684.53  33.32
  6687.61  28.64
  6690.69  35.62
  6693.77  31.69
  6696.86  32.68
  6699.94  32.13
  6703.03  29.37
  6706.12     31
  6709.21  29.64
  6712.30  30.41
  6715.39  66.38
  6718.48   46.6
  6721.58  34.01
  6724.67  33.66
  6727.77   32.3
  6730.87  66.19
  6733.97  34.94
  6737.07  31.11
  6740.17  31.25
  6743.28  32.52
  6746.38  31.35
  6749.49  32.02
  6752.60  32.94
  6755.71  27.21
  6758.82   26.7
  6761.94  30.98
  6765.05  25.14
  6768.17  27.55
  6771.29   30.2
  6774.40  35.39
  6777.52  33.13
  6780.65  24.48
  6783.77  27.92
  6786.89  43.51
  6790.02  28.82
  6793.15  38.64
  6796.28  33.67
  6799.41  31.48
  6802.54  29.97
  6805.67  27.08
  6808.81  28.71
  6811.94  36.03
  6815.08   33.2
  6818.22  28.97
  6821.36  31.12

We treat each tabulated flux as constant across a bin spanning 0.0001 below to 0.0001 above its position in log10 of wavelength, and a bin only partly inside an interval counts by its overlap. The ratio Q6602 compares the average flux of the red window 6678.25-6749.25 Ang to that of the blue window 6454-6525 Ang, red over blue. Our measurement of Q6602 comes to 1.1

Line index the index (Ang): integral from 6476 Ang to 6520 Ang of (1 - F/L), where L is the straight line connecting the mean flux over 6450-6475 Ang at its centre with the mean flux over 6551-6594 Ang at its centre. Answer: 9.70 Ang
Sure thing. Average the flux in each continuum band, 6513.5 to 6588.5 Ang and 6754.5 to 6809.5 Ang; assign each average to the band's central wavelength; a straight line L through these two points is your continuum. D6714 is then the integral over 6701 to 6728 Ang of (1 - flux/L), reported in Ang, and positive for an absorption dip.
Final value -1.7 Ang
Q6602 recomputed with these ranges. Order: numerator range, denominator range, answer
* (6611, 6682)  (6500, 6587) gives 0.72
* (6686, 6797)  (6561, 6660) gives 0.82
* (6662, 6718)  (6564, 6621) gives 0.90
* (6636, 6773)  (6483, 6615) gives 0.84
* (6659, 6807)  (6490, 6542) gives 1.02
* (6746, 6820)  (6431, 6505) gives 0.95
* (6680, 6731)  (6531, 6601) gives 0.77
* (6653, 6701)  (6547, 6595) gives 0.59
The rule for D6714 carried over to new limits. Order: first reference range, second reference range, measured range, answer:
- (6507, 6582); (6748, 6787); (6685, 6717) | -0.9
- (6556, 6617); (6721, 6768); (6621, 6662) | 9.2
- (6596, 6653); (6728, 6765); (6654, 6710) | 2.9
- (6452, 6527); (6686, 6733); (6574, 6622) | -2.1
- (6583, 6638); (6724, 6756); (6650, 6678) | 3.5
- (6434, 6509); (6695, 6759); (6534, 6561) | -1.8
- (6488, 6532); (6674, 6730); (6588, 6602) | 0.0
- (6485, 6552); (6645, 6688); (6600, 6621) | 1.0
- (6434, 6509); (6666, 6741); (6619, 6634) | 0.7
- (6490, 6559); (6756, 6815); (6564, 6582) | -1.5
